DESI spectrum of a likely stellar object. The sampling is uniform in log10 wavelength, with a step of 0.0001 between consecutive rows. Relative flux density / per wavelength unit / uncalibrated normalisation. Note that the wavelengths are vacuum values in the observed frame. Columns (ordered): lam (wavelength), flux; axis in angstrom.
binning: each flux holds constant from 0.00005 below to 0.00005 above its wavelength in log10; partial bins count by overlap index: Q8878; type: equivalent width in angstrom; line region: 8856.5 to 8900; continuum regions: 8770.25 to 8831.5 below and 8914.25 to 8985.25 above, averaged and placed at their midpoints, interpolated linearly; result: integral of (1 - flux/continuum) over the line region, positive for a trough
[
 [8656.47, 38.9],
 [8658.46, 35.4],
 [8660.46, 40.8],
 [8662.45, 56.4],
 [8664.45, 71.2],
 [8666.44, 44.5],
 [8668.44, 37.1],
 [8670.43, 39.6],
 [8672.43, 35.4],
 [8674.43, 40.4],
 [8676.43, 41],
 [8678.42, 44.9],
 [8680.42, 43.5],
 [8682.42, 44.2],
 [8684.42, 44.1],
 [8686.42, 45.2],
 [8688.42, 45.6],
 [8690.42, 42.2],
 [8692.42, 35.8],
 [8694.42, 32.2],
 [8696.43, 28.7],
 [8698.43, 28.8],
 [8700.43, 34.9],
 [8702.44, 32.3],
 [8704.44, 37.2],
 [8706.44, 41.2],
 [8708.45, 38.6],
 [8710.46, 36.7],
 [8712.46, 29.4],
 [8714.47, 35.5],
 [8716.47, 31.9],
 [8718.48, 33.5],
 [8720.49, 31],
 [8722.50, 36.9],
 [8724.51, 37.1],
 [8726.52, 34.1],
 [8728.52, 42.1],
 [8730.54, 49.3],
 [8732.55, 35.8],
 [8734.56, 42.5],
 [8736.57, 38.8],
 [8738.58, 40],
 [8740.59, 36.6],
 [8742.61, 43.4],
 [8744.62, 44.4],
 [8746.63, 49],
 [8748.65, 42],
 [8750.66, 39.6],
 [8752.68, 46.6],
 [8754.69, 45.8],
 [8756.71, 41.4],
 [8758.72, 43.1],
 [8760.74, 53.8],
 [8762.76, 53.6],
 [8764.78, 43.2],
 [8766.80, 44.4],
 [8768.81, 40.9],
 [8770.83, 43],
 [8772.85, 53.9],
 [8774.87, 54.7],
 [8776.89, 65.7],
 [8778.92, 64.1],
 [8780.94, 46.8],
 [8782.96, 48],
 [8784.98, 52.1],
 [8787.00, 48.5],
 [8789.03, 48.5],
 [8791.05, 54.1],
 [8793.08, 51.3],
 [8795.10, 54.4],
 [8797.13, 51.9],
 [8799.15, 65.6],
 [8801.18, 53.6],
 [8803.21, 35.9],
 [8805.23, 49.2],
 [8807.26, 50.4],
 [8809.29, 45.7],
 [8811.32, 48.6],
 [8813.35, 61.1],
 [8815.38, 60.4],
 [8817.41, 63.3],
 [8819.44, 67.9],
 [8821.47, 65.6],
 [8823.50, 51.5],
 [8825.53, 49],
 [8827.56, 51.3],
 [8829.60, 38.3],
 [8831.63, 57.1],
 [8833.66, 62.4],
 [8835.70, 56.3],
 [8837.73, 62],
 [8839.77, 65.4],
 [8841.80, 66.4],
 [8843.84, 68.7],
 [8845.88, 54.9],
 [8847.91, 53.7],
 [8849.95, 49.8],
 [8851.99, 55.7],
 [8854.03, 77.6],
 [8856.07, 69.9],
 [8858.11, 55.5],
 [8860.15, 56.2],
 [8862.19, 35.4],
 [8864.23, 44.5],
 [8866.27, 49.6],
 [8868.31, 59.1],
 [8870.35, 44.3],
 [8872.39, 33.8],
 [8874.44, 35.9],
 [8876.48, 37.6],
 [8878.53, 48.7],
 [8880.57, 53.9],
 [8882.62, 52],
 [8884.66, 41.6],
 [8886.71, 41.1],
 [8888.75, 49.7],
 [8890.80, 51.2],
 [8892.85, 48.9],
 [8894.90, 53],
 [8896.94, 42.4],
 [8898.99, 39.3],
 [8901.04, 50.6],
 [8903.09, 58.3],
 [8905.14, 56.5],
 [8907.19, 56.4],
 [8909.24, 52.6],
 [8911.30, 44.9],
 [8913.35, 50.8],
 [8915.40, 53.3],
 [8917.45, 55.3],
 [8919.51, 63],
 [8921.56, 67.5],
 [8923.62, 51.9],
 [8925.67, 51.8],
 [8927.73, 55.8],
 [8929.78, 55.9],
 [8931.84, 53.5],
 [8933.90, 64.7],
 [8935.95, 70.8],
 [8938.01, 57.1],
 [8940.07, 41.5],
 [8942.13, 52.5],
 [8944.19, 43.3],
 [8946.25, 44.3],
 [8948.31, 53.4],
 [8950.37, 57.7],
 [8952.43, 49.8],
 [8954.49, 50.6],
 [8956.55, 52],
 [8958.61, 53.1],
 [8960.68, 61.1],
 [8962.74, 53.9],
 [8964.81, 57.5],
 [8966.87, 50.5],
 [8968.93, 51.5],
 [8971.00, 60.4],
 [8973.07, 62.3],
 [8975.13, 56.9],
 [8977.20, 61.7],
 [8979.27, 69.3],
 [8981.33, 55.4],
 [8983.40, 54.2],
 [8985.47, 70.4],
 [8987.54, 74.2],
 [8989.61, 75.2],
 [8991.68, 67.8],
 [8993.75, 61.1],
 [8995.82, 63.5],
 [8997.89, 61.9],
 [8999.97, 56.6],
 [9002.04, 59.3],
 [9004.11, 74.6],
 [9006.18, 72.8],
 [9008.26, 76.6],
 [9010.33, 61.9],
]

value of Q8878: 6.3 angstrom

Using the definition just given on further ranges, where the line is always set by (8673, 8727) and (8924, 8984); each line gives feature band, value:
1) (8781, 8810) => -4.32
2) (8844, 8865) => -3.41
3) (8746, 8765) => -2.13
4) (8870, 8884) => 1.73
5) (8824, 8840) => -2.73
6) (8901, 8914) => -0.29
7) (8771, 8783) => -3.52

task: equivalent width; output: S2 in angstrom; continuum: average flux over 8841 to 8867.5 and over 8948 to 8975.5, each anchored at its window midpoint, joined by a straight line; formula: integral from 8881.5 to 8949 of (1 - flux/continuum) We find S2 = 4.2 angstrom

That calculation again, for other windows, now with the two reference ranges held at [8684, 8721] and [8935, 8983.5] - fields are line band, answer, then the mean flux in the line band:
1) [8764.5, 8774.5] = -1.2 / 45.9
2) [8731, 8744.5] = -0.6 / 40.2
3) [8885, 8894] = 0.5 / 47.3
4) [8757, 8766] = -1.7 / 47.8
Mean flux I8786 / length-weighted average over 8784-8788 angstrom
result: 50.3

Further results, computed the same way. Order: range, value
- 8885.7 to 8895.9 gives 48.8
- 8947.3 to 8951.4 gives 55.6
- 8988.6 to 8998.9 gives 65.9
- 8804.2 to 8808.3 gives 49.7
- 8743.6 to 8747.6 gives 46.7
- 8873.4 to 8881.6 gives 44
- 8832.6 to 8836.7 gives 59.3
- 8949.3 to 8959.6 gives 52.7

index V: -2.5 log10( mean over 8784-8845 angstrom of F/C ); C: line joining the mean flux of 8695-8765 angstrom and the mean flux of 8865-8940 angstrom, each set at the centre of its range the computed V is -0.22 mag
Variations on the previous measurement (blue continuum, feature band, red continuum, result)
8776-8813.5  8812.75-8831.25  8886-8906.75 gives -0.10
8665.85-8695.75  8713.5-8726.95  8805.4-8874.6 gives 0.28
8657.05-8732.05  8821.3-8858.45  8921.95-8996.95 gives -0.18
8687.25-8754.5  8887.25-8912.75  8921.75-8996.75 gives 0.05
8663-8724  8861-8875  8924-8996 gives 0.17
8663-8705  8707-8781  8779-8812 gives 0.08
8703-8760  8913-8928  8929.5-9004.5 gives -0.04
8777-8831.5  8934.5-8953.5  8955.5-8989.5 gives 0.11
